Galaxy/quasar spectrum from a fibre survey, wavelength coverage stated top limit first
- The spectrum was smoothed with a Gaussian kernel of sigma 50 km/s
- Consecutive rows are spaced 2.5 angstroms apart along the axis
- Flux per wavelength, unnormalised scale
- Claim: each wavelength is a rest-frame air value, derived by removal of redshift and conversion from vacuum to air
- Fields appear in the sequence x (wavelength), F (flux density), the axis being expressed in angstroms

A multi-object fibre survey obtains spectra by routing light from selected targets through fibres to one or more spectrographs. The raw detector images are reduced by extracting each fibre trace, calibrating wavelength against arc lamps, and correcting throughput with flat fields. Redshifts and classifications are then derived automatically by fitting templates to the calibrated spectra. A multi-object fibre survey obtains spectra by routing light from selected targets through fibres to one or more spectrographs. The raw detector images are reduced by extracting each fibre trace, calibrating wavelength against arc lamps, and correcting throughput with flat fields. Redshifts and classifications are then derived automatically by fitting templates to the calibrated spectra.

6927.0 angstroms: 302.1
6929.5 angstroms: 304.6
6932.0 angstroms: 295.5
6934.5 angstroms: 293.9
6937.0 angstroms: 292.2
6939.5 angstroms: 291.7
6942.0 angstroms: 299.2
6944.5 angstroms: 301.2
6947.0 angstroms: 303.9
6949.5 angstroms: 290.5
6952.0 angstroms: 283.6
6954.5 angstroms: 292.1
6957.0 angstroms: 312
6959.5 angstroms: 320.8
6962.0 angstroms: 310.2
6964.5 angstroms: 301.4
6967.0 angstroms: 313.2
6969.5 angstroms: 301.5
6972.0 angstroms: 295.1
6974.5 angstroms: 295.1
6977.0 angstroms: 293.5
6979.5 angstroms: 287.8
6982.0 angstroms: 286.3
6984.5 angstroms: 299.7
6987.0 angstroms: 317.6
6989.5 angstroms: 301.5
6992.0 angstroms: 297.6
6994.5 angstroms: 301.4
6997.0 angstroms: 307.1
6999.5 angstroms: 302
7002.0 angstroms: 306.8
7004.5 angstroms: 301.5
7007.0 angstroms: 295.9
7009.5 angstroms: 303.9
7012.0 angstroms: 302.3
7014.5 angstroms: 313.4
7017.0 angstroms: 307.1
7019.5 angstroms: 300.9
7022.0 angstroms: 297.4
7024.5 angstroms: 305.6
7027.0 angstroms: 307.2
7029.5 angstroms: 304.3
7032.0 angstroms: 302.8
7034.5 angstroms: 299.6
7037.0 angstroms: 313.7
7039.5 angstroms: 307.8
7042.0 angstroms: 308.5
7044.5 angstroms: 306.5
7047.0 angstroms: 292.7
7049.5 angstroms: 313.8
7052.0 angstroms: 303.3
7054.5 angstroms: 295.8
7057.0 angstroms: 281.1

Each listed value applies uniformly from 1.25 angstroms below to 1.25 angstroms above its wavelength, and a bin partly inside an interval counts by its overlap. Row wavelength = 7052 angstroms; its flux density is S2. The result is 303.3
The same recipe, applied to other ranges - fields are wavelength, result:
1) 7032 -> 302.8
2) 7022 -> 297.4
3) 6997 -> 307.1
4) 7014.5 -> 313.4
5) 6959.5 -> 320.8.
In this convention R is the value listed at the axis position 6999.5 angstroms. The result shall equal 302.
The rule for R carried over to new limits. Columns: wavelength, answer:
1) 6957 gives 312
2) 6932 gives 295.5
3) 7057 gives 281.1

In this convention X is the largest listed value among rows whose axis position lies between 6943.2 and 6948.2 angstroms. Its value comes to 303.9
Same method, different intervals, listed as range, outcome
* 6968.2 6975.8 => 301.5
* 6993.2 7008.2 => 307.1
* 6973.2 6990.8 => 317.6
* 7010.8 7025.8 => 313.4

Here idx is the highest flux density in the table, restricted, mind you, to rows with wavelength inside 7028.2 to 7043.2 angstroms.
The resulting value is 313.7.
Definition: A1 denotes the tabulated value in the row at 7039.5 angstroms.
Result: 307.8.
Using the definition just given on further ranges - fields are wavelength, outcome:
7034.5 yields 299.6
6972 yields 295.1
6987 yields 317.6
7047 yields 292.7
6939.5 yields 291.7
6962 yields 310.2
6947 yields 303.9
